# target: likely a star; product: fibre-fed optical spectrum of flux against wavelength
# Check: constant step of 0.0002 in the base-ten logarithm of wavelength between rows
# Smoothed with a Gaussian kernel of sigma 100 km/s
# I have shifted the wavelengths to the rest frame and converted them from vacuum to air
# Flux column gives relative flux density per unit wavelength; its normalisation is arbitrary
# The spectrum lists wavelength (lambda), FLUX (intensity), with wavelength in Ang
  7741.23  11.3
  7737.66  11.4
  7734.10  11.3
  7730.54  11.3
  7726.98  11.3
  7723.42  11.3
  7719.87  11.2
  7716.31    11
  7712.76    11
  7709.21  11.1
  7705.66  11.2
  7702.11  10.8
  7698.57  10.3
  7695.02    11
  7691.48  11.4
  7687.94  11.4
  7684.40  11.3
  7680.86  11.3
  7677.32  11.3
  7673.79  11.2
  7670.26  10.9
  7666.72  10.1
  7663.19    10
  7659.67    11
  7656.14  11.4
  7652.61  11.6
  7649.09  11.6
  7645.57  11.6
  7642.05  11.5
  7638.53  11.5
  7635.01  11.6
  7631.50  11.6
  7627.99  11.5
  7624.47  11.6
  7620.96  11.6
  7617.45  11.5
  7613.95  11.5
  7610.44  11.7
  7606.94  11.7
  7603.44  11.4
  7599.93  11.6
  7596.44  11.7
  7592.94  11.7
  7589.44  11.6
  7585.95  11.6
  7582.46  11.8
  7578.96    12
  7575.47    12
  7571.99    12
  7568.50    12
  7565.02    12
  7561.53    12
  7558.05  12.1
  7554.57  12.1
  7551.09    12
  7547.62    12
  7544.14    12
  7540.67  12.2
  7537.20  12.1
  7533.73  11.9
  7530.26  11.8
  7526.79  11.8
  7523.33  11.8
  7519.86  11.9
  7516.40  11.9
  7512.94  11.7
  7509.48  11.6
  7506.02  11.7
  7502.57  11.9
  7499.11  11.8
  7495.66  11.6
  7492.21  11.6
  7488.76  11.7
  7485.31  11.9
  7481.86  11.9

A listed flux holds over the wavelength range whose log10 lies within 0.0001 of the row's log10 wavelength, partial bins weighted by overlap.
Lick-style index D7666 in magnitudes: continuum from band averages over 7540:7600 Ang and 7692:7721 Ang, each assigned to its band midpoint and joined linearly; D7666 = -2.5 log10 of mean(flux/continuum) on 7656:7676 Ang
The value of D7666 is 0.05 mag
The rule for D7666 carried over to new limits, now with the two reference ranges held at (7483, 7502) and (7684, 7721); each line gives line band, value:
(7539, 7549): -0.05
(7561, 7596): -0.04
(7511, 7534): -0.02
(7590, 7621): -0.02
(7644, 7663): -0.01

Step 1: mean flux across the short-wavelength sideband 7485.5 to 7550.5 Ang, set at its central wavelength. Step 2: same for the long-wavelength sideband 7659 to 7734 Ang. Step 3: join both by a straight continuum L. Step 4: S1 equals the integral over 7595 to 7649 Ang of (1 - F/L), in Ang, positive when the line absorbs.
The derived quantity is -1.0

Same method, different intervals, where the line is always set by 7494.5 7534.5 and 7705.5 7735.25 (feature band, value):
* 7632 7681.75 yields 0.78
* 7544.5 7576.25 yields -1.02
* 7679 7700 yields 0.27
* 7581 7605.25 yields -0.15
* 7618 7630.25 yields -0.10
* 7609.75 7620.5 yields -0.06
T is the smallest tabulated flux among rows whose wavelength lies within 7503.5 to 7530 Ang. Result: 11.6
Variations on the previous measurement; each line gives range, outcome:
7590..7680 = 10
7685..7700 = 10.3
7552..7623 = 11.4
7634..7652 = 11.5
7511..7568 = 11.7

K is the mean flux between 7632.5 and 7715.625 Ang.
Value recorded 11.1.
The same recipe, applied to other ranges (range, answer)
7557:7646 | 11.7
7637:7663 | 11.4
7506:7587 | 11.9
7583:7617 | 11.6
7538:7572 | 12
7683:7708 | 11.1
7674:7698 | 11.2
